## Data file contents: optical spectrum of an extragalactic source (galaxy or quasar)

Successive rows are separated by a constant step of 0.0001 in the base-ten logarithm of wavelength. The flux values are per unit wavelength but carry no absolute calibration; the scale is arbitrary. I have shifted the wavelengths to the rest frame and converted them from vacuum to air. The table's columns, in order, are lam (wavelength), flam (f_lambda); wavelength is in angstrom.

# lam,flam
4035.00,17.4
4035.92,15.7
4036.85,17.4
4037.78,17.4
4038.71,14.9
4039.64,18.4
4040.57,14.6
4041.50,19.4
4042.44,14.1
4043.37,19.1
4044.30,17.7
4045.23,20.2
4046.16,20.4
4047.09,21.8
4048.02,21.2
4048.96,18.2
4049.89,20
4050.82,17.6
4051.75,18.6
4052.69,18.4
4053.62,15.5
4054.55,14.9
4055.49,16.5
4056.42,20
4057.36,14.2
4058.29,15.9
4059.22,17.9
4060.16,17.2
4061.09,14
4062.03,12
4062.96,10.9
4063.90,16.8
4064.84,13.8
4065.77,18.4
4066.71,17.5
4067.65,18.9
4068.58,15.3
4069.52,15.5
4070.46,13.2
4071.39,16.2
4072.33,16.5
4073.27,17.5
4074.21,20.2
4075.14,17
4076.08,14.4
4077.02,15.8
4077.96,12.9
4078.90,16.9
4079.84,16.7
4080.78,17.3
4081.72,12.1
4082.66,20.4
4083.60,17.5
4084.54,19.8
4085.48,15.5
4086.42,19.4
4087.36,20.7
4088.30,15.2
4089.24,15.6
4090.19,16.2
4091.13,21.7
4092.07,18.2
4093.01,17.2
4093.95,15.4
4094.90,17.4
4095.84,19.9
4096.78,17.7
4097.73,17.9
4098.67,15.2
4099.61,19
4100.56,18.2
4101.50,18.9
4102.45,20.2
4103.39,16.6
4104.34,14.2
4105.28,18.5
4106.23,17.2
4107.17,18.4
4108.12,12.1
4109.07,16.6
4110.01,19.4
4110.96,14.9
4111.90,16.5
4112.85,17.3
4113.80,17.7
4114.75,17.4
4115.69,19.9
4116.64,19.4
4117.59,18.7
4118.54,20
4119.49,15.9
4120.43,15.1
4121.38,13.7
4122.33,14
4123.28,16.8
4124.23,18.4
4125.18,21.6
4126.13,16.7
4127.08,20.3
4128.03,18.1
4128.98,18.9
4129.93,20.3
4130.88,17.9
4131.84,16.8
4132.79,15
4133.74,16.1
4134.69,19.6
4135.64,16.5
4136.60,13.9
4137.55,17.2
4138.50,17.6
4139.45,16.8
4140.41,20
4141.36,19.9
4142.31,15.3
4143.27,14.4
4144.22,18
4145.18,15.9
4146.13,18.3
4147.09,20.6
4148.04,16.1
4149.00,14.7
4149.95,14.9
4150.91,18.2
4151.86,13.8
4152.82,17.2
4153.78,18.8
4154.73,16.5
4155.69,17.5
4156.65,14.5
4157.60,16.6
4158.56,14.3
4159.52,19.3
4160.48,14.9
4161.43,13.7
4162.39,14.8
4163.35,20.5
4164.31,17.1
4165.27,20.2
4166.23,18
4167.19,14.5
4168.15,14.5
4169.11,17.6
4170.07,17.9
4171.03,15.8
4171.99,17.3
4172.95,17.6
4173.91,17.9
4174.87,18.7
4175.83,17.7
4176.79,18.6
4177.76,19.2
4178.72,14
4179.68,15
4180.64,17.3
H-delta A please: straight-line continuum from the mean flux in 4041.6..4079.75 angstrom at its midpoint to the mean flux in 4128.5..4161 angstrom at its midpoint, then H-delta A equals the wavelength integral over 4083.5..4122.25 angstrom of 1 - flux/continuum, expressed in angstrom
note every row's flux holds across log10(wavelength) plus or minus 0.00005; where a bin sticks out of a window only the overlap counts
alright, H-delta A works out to -1.2 angstrom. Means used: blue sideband 16.8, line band 17.4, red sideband 16.9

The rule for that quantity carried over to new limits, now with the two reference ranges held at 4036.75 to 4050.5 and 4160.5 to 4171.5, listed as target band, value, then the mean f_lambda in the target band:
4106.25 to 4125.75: 0.2 angstrom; 17.2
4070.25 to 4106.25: 1.0 angstrom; 17.2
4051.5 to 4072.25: 2.4 angstrom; 16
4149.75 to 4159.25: 0.3 angstrom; 16.3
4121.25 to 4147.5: -0.6 angstrom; 17.5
